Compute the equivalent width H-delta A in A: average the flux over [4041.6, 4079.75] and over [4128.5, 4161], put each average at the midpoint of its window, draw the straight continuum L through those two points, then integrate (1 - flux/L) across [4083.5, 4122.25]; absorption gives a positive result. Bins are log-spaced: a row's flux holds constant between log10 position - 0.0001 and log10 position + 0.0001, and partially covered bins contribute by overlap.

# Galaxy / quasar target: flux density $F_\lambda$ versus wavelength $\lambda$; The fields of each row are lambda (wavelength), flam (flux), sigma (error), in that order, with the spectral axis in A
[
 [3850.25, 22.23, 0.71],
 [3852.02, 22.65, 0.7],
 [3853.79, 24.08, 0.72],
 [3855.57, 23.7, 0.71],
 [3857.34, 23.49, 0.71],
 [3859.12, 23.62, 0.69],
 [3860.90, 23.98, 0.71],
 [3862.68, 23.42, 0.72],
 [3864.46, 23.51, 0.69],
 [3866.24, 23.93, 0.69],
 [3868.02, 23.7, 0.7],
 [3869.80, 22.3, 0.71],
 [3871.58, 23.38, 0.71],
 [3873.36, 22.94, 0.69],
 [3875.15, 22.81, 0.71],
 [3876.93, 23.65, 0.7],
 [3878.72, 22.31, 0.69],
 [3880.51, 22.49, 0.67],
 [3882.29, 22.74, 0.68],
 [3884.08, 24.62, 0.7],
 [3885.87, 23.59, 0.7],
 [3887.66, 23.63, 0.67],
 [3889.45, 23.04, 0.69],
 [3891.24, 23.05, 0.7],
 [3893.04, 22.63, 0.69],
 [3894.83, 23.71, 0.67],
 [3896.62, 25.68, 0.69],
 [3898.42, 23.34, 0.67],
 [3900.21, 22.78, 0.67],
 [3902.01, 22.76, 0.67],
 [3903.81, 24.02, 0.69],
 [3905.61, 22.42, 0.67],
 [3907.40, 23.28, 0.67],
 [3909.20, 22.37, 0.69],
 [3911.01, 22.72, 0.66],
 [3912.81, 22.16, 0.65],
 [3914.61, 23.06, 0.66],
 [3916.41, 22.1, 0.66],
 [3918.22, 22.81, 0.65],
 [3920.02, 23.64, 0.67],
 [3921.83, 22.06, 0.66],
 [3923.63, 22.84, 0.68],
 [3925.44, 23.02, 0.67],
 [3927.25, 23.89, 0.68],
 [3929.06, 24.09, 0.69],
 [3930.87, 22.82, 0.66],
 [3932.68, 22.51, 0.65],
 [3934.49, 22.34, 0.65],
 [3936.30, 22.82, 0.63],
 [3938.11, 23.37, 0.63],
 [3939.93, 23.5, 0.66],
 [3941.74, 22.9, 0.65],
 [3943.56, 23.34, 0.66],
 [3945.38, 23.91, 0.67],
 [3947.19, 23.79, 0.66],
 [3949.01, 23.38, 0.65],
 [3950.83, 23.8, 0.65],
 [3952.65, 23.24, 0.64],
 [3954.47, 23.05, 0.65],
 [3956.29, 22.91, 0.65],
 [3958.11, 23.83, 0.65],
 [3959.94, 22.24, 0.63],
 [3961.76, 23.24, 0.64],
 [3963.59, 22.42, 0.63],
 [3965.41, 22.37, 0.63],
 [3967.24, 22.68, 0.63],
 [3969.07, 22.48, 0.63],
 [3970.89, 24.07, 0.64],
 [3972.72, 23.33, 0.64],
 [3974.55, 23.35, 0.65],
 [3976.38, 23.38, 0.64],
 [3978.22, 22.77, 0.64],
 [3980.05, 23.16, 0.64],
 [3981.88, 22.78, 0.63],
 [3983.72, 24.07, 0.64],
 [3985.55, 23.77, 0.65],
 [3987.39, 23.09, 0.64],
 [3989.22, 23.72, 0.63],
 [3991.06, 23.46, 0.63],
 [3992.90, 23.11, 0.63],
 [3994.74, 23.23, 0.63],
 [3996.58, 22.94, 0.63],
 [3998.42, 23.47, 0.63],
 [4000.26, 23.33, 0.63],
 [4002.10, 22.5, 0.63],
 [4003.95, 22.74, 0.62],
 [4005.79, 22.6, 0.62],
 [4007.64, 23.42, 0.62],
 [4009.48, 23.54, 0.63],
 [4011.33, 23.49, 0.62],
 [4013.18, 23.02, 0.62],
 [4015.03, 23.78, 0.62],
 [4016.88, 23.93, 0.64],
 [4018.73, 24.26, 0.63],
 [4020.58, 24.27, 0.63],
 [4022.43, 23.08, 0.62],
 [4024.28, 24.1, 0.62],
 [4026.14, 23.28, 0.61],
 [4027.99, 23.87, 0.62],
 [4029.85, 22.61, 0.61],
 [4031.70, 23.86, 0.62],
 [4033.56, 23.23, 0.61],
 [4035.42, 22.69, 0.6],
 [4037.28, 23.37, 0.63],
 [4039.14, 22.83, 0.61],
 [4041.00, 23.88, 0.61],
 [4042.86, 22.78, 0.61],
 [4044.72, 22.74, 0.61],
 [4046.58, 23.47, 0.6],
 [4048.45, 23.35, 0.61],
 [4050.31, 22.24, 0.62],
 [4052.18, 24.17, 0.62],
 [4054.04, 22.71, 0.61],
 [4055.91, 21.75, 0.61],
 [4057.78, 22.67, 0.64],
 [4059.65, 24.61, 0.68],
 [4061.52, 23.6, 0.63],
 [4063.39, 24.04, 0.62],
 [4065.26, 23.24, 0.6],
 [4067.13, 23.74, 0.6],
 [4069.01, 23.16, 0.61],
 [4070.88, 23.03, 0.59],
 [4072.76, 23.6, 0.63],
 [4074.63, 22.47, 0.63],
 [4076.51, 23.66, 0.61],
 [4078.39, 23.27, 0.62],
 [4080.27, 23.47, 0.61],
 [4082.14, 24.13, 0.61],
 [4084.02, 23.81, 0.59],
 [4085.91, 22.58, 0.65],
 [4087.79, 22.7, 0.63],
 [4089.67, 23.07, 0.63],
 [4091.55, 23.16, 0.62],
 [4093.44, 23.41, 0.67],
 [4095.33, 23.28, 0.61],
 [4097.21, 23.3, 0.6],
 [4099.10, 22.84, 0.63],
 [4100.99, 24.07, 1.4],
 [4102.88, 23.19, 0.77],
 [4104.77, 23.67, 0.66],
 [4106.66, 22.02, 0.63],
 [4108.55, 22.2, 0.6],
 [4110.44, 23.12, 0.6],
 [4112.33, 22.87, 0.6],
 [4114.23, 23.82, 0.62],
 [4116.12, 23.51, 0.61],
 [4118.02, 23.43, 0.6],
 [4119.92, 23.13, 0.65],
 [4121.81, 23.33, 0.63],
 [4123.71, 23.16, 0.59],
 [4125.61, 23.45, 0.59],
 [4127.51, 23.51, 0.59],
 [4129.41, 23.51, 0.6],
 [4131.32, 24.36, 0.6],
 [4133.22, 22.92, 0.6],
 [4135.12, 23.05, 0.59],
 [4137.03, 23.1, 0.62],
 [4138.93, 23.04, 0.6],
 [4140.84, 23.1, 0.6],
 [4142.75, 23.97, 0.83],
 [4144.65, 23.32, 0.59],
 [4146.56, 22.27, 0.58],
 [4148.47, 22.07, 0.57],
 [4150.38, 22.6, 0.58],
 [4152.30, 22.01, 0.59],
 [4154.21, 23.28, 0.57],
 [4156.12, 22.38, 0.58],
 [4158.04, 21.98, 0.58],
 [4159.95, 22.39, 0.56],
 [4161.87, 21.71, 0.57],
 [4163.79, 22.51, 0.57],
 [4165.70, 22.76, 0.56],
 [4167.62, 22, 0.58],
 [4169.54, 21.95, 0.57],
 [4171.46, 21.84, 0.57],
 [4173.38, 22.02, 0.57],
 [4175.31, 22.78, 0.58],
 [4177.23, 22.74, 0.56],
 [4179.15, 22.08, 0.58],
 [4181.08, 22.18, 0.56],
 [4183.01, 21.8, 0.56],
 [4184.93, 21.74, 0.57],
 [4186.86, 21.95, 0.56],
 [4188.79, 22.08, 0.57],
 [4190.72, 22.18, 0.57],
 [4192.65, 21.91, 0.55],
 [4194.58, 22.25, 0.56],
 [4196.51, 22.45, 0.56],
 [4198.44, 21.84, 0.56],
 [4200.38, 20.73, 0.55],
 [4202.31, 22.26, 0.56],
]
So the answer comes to -0.17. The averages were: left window 23.2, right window 22.9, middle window 23.2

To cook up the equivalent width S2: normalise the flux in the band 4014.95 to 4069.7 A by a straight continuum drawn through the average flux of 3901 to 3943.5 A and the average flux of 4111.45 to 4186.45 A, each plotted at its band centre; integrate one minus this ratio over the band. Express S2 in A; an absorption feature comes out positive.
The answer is -1.3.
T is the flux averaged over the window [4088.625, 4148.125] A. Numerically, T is 23.2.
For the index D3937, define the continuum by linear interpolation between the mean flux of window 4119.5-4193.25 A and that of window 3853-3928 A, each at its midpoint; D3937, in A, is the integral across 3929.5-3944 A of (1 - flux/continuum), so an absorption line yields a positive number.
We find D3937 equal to 0.1 A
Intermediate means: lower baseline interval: 23.2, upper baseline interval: 22.6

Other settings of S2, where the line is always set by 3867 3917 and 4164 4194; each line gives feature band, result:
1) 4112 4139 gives -1.3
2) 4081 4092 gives -0.4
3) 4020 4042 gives -0.7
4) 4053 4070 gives -0.6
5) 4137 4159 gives -0.5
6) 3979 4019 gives -1.0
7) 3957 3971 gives 0.0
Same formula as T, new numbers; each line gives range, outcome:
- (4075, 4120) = 23.2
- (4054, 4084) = 23.4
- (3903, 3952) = 23.1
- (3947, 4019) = 23.2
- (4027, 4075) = 23.2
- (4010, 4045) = 23.4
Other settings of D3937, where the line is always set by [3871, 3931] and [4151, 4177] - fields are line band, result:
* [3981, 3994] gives -0.3 A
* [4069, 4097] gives -0.9 A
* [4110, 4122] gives -0.5 A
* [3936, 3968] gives -0.3 A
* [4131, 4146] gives -0.6 A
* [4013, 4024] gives -0.5 A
